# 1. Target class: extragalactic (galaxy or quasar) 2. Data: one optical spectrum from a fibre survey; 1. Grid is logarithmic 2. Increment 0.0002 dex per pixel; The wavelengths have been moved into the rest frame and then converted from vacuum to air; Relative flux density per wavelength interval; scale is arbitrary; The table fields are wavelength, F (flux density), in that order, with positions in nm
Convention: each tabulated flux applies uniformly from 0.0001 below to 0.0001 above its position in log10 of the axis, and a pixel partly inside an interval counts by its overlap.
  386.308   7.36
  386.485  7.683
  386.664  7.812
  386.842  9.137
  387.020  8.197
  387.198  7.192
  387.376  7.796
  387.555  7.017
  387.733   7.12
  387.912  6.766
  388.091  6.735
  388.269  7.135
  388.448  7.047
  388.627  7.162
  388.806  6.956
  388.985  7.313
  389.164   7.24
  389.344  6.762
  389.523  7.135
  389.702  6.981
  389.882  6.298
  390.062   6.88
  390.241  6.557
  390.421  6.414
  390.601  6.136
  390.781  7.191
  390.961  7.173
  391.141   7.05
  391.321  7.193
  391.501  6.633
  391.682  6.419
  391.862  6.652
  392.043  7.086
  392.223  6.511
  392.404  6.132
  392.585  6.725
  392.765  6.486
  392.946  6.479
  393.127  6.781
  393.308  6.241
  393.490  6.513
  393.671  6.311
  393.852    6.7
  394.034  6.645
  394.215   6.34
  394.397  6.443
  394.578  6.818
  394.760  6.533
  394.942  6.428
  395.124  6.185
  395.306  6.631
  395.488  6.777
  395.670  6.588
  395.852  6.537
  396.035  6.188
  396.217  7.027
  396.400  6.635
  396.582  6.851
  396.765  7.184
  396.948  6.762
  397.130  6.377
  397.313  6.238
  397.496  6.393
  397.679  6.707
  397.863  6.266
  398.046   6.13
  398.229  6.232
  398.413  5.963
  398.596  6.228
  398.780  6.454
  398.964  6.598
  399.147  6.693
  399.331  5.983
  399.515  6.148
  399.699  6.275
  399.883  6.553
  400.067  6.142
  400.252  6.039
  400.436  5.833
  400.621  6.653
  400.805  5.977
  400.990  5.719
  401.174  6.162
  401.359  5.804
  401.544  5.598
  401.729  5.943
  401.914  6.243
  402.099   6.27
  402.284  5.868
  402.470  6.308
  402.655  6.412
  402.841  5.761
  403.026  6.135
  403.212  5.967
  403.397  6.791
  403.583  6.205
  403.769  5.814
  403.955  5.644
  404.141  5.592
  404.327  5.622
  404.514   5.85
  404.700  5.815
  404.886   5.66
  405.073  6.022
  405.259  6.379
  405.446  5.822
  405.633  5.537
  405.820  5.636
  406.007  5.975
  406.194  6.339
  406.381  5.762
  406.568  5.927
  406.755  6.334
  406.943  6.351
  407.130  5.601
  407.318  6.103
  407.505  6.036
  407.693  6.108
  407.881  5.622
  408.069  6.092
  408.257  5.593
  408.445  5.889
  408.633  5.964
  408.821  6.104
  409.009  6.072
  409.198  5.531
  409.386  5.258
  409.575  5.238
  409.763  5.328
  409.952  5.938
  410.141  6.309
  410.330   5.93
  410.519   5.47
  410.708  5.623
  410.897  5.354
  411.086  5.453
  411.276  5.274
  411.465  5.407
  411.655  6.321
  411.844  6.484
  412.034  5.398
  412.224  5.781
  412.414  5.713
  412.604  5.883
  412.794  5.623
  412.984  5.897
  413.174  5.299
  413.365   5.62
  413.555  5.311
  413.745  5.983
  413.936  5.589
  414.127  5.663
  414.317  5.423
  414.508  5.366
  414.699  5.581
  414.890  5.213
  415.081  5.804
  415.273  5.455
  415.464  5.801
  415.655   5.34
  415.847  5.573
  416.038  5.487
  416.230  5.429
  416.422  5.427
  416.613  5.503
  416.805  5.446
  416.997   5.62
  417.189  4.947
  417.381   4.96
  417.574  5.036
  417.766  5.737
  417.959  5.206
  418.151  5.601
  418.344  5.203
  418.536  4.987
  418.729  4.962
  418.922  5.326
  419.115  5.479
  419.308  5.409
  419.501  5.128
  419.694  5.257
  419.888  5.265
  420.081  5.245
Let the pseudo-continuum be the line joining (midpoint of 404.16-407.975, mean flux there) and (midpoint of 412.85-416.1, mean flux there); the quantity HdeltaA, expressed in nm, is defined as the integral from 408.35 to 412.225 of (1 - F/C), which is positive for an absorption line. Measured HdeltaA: 0.01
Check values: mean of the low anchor 5.92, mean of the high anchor 5.56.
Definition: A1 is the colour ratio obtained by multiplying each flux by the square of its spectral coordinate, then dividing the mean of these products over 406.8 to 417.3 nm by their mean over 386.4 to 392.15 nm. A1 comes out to 0.9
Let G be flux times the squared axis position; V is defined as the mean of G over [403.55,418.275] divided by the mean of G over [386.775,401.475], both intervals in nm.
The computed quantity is 0.93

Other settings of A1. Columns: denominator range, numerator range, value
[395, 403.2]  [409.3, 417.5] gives 0.95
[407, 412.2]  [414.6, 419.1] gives 0.97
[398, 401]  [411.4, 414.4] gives 0.98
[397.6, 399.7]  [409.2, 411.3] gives 0.94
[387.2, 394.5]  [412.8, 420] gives 0.91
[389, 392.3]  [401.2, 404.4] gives 0.94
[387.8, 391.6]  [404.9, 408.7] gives 0.94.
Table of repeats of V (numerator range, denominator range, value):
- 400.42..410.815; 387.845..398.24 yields 0.95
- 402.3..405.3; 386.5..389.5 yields 0.88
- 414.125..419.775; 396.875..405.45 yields 0.95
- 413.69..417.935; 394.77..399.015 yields 0.92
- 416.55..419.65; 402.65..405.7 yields 0.95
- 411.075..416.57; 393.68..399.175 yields 0.94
